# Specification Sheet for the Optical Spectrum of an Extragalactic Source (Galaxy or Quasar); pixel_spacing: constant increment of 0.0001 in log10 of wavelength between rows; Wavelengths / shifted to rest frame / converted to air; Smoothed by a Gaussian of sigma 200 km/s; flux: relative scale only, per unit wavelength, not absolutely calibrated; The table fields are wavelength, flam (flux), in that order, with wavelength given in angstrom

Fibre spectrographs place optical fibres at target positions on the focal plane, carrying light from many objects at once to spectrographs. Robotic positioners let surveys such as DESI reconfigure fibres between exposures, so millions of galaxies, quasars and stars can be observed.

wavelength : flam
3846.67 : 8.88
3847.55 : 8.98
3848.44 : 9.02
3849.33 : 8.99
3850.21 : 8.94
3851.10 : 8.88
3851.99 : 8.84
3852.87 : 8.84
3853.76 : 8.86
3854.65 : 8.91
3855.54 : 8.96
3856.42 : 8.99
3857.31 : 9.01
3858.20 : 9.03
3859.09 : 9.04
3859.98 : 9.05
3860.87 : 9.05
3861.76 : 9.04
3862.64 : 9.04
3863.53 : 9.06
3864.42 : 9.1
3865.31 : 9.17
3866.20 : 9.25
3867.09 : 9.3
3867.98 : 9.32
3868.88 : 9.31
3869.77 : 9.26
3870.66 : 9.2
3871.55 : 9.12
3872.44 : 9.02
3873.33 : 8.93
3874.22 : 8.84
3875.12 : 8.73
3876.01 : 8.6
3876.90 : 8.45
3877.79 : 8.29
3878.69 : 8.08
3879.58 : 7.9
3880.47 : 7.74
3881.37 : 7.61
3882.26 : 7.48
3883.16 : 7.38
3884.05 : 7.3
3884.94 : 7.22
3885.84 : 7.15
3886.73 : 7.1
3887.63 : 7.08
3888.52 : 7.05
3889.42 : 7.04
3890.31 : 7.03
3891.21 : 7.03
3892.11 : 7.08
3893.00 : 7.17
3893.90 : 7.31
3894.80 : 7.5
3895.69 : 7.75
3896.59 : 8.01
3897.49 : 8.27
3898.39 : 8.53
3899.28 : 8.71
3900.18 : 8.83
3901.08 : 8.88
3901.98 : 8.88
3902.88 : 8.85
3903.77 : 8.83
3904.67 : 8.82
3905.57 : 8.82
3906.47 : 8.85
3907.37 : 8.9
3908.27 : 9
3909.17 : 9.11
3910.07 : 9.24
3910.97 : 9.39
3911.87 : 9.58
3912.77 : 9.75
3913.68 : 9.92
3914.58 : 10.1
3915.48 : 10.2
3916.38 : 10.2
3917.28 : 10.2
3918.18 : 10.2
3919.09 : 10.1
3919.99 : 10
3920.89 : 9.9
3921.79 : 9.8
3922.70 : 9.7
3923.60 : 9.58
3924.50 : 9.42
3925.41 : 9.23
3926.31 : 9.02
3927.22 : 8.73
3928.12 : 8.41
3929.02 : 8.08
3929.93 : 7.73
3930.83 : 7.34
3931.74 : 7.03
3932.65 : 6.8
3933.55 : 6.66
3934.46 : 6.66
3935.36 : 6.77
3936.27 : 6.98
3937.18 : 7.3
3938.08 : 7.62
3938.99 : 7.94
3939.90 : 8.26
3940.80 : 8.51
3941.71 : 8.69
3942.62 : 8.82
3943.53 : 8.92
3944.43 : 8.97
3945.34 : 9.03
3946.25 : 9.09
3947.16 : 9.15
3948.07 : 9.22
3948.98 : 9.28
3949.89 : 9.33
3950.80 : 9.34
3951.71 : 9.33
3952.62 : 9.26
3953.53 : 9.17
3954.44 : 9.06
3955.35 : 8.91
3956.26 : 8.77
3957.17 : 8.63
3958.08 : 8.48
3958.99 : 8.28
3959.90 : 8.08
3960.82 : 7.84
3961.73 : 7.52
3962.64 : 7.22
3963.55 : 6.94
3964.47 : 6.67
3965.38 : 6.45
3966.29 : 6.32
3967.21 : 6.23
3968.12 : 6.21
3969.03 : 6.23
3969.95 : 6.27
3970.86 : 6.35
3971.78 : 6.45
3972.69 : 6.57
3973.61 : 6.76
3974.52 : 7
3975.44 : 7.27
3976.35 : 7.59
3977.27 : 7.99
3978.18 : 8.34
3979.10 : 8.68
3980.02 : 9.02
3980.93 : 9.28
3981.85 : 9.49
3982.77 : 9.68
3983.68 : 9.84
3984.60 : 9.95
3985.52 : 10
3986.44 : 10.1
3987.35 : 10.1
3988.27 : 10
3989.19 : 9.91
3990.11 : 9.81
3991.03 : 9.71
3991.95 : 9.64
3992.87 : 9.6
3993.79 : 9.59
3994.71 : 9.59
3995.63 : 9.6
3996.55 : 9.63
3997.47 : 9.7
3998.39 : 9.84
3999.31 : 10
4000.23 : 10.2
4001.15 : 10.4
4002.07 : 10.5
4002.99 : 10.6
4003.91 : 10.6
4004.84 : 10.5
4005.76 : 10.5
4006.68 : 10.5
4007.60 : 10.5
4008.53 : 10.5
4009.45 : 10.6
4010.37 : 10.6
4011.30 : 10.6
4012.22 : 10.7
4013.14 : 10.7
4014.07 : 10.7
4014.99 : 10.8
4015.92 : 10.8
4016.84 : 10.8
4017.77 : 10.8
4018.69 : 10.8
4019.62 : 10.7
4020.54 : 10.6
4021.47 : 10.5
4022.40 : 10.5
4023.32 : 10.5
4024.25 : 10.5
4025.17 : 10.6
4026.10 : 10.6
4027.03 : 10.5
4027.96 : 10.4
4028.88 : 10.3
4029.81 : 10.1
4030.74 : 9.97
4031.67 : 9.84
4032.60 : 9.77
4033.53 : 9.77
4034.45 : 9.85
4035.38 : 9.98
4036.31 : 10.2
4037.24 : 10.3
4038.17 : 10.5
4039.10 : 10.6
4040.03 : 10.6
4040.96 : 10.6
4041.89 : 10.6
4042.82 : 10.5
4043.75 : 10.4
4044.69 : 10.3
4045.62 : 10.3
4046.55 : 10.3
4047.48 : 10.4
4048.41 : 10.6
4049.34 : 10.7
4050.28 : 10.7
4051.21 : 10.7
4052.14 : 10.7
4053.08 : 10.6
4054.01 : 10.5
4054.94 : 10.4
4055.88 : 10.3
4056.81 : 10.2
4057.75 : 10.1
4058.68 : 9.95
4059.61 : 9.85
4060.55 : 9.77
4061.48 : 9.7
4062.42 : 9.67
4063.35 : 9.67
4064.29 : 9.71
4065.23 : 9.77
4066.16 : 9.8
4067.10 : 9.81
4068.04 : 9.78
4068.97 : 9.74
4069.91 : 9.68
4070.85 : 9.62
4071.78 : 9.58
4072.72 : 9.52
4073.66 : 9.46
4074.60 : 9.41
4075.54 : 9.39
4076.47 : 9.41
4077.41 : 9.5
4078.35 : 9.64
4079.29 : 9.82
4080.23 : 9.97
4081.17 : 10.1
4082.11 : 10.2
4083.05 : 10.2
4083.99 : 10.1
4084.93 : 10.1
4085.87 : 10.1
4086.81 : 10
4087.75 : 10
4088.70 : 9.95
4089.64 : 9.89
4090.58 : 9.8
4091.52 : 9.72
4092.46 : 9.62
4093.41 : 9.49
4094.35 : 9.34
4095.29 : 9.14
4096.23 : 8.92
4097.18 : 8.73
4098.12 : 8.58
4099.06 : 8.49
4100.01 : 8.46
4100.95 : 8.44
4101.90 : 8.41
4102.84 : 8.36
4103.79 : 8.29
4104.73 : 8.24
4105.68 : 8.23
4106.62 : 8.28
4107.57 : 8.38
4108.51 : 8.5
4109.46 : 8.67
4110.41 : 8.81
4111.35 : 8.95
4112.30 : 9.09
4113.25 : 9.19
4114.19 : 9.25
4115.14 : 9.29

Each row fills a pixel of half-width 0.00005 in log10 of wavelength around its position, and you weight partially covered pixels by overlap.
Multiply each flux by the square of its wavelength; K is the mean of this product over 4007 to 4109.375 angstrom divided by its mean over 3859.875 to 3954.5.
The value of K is 1.25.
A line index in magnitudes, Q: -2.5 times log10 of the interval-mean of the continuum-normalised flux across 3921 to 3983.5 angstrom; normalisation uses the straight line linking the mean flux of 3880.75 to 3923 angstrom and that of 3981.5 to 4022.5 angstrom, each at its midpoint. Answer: 0.16 mag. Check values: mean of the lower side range 8.57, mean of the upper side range 10.2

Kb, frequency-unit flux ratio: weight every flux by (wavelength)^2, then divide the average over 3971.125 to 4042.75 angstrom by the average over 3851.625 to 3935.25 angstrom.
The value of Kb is 1.22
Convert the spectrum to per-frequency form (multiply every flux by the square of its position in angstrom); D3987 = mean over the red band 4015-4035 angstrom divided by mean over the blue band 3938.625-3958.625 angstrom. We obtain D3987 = 1.2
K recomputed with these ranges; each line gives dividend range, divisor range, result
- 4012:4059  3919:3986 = 1.32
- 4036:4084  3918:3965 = 1.26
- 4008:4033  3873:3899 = 1.46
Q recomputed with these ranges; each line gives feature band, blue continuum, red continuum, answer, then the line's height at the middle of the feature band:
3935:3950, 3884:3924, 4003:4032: 0.11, 9.31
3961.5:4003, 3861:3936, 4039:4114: 0.06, 9.07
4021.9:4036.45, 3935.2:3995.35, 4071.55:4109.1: -0.16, 8.85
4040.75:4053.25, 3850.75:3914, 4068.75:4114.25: -0.16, 9.11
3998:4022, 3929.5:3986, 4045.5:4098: -0.19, 8.88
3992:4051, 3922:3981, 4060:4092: -0.15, 9.01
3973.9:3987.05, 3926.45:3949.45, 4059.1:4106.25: -0.05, 8.49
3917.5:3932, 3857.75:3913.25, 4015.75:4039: -0.01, 8.97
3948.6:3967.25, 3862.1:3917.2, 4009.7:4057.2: 0.15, 9.44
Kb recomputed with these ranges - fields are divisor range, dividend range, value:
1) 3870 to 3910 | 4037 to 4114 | 1.30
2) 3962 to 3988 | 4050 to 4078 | 1.32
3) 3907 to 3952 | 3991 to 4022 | 1.22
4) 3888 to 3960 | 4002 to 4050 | 1.28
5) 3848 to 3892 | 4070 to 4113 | 1.22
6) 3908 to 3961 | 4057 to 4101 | 1.17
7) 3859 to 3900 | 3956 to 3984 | 0.97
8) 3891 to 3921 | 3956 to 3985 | 0.89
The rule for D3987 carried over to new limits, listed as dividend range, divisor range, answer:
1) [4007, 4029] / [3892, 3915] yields 1.29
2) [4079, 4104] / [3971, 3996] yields 1.11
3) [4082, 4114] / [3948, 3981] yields 1.25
